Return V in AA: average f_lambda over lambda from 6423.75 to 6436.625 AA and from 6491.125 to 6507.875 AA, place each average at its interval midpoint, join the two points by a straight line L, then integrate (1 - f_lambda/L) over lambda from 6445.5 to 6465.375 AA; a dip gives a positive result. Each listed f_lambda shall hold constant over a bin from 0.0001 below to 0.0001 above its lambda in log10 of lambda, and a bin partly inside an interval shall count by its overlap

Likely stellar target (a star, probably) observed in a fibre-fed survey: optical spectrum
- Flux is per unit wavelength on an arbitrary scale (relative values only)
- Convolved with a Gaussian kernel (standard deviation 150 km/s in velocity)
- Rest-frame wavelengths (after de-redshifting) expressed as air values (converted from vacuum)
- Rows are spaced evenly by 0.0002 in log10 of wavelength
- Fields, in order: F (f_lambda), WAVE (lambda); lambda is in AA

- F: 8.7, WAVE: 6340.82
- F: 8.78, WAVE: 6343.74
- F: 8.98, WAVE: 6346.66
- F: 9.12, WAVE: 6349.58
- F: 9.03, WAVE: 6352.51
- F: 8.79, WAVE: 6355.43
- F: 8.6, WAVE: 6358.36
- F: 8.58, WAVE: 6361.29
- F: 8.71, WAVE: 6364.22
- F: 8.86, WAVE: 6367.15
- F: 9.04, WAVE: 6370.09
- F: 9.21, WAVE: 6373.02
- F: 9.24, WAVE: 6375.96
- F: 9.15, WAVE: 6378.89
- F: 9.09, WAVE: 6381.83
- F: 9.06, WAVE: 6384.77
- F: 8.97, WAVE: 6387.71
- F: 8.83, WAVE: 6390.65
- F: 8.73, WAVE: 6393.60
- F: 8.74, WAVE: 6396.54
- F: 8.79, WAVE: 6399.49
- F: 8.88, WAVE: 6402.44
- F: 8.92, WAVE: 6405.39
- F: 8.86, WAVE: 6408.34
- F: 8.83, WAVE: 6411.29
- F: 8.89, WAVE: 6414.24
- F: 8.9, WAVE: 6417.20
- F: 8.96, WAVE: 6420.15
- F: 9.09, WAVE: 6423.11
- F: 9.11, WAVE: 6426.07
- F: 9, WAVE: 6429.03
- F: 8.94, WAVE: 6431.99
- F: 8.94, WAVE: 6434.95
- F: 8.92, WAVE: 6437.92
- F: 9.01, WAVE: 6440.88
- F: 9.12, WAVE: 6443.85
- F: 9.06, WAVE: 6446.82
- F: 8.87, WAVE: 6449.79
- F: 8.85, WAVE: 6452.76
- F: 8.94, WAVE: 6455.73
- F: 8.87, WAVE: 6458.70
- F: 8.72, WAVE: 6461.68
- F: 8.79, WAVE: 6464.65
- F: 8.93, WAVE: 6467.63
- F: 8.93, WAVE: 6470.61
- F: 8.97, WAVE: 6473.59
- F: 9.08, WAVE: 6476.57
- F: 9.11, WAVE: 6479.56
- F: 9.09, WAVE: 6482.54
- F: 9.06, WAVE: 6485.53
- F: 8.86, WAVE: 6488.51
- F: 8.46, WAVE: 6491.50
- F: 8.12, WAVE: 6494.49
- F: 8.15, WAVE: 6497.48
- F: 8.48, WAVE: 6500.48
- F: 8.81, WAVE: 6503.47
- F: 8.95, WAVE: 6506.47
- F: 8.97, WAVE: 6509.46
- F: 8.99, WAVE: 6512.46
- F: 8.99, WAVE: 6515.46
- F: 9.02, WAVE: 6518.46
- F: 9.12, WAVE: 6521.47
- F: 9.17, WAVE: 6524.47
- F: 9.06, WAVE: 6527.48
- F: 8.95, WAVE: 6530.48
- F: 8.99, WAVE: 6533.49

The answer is -0.13 AA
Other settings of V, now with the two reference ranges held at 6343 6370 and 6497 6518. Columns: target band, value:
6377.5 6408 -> -0.3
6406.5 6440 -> -0.5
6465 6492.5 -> -0.4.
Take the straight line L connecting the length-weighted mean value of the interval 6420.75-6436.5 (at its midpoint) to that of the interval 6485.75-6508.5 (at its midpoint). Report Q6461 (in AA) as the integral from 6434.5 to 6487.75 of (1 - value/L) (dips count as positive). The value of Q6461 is -0.9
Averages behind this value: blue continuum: 9.01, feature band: 8.96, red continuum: 8.59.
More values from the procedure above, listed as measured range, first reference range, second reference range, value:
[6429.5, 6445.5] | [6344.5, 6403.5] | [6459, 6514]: -0.2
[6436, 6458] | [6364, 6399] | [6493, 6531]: -0.2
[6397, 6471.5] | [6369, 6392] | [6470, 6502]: -0.1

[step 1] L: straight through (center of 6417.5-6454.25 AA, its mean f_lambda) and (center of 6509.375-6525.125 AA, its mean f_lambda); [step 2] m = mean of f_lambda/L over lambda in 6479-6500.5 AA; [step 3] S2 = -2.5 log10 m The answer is 0.04 mag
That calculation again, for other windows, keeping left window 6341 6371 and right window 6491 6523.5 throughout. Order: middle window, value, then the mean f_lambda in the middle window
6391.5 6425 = -0.01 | 8.87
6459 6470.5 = -0.01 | 8.83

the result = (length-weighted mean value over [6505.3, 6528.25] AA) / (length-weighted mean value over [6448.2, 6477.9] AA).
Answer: 1.0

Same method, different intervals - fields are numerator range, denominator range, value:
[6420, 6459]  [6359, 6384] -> 1.00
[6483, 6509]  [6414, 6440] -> 0.96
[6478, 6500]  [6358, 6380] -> 0.97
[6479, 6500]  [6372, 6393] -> 0.96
